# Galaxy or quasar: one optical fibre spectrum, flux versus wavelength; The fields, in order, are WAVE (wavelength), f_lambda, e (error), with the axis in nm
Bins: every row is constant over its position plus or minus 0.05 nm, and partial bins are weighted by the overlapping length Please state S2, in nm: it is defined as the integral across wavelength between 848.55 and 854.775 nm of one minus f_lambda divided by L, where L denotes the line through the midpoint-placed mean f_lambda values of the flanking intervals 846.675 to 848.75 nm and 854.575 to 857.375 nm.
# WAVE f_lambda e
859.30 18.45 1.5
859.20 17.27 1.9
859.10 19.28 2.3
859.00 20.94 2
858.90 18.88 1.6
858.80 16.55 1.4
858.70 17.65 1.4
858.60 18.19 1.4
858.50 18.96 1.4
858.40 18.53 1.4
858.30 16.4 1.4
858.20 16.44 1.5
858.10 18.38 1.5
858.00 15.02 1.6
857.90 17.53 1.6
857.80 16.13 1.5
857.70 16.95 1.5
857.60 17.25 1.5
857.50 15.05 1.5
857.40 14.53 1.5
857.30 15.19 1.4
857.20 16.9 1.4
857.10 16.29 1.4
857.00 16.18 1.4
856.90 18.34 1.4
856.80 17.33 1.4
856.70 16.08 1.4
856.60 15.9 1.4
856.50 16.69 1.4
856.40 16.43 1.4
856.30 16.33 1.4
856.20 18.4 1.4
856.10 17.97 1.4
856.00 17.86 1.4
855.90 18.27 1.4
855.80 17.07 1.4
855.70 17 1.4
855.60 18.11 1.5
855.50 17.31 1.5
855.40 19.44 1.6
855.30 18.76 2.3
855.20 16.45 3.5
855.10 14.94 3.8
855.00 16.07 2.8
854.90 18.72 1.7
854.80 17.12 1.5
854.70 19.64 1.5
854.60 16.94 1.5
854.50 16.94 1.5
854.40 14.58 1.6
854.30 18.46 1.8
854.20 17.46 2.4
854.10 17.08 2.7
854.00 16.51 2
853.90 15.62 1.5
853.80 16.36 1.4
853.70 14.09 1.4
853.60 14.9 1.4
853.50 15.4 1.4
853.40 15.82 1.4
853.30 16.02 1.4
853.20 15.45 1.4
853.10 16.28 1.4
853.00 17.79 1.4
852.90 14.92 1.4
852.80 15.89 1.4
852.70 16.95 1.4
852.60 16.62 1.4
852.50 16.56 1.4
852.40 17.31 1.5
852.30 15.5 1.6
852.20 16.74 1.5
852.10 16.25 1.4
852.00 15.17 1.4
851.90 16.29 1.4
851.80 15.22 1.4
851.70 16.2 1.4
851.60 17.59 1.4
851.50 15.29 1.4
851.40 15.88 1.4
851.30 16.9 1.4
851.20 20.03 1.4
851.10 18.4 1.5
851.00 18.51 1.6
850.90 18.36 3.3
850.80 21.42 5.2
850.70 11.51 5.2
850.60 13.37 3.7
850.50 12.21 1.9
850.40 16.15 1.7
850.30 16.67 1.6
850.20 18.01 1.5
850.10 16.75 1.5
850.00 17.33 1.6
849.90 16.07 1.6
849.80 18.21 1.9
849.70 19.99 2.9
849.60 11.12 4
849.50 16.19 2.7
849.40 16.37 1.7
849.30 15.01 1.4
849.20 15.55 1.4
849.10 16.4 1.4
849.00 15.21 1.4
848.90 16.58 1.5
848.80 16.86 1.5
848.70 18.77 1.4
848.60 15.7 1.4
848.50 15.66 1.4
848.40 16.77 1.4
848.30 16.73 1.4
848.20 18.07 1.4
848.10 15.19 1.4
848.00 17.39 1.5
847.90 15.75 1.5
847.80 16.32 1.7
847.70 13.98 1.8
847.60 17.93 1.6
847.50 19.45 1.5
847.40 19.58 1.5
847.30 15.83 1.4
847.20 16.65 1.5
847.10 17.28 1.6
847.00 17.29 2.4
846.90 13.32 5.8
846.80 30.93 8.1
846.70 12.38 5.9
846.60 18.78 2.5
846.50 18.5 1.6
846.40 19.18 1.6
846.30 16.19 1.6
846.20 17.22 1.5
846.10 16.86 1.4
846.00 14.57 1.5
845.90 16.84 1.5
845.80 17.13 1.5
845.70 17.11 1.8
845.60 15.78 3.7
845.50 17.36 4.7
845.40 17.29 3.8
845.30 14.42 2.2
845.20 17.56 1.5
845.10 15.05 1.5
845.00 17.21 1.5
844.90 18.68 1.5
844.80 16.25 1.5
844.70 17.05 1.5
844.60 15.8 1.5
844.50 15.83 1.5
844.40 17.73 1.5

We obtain 0.29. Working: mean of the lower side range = 17.2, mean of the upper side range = 17.2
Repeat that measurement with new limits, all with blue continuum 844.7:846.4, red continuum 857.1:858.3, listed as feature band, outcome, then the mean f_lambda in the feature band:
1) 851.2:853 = 0.02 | 16.3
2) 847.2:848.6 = -0.01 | 16.8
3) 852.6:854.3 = 0.03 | 16.1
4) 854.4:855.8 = -0.08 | 17.4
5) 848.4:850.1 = 0.02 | 16.3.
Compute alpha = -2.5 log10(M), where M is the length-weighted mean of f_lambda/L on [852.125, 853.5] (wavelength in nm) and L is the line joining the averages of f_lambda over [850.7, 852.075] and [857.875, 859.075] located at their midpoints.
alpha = 0.06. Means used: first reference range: 17.1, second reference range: 17.8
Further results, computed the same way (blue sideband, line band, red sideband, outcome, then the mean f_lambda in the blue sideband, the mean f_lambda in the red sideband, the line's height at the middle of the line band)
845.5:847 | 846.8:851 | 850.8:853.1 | 0.036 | 17.5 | 16.8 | 17.2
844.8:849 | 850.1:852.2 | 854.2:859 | 0.039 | 17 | 17.2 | 17.1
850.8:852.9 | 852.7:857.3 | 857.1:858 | -0.022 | 16.8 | 16.1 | 16.5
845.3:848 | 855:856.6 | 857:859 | -0.018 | 17.2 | 17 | 17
